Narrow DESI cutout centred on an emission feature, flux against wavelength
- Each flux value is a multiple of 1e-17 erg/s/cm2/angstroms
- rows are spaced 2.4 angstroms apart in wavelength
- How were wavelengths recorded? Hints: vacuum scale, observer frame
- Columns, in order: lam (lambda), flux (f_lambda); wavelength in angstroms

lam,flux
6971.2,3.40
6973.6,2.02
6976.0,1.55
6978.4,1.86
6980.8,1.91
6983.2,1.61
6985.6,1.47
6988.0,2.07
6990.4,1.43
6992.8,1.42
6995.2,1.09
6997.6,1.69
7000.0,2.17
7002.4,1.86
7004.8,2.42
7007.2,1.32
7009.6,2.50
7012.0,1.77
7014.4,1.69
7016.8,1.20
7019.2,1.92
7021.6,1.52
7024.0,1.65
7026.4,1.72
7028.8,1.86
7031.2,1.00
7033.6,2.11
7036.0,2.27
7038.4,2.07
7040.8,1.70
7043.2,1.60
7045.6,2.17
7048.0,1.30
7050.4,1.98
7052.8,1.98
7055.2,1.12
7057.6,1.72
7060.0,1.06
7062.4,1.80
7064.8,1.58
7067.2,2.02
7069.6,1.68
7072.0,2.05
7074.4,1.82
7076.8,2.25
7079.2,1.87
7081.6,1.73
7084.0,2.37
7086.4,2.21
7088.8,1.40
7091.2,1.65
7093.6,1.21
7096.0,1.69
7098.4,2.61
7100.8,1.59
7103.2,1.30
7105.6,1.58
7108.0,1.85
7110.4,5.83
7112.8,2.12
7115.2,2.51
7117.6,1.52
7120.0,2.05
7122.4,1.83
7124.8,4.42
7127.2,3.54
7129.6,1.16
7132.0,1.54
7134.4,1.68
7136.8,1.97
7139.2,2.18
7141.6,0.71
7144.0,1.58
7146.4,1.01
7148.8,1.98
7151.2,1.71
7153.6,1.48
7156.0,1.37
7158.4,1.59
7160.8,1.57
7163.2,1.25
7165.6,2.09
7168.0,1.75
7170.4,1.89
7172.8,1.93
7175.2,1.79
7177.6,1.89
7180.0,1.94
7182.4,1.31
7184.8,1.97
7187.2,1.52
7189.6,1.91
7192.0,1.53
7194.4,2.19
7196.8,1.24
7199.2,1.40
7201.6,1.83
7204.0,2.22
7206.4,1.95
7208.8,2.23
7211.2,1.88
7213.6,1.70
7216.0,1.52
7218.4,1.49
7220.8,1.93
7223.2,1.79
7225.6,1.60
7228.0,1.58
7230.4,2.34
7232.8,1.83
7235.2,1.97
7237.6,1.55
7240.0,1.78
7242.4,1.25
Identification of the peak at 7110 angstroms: [S II] 6716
